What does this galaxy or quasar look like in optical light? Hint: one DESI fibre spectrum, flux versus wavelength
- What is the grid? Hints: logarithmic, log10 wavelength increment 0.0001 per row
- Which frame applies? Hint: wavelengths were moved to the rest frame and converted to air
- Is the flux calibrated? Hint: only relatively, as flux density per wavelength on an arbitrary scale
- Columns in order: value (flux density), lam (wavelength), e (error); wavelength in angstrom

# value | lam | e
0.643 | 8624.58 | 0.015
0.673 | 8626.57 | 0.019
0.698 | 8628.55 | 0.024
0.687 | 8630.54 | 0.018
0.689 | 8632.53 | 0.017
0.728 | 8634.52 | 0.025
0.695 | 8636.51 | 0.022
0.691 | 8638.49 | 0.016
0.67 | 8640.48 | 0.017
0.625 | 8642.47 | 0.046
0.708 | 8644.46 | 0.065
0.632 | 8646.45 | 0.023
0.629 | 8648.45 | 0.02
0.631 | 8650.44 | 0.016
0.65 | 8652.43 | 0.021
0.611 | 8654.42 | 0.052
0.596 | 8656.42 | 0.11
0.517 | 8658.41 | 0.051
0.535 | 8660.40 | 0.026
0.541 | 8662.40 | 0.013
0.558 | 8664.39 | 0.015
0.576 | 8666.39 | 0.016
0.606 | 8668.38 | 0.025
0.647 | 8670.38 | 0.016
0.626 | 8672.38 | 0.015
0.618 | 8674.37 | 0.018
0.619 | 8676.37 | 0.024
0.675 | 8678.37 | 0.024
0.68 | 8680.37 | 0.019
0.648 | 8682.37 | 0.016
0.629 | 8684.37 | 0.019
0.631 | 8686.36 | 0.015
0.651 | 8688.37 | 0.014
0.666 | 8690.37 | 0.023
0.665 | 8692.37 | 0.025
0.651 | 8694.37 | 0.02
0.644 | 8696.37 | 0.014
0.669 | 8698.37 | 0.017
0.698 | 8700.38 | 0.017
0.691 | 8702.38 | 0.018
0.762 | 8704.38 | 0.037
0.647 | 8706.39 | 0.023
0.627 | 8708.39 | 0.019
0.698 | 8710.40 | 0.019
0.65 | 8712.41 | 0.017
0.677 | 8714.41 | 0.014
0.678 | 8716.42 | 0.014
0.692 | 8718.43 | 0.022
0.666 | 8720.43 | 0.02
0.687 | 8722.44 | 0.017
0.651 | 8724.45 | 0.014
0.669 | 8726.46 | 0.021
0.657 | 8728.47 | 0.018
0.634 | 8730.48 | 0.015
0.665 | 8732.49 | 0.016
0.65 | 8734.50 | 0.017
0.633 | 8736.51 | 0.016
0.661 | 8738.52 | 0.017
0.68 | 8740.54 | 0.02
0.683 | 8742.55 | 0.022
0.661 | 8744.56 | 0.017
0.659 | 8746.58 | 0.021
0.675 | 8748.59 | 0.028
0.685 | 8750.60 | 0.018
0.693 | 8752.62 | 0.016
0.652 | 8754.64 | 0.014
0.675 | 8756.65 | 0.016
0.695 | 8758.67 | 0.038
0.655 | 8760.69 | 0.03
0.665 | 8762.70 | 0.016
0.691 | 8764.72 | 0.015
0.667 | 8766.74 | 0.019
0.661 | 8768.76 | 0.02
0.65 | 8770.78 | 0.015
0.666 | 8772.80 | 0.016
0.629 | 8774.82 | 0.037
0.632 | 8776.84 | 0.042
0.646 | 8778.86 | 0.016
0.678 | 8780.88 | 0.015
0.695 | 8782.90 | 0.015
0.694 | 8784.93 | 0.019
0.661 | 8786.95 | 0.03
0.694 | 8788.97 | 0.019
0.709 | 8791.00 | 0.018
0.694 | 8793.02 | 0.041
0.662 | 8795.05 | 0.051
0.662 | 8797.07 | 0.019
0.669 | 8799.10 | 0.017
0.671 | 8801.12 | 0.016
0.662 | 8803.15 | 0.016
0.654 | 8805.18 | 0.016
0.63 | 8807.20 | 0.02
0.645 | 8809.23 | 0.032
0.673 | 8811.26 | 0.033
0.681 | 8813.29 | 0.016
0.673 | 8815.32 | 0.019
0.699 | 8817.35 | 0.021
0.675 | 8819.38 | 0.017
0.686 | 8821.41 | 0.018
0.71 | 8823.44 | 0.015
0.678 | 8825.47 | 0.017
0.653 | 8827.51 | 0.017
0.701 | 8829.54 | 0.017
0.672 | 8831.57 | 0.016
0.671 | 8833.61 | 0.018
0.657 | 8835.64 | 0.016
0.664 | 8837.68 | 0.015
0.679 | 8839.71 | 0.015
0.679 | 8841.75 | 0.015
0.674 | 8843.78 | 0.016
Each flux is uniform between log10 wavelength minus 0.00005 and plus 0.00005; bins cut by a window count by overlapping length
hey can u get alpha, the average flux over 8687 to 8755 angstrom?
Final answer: 0.668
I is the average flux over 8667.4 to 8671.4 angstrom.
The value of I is 0.625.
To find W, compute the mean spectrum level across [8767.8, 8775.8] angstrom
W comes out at 0.651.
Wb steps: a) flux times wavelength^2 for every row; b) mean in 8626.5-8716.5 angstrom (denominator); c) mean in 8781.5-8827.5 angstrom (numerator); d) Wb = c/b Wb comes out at 1.1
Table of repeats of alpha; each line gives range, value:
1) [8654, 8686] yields 0.606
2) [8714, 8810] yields 0.667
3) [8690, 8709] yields 0.673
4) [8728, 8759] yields 0.666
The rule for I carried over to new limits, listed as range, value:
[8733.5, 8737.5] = 0.642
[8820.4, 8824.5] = 0.698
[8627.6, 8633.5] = 0.691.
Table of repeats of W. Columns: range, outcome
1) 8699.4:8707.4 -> 0.7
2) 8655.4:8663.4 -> 0.547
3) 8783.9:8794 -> 0.69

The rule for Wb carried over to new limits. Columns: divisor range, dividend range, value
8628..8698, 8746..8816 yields 1.08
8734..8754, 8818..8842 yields 1.03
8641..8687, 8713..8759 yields 1.10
